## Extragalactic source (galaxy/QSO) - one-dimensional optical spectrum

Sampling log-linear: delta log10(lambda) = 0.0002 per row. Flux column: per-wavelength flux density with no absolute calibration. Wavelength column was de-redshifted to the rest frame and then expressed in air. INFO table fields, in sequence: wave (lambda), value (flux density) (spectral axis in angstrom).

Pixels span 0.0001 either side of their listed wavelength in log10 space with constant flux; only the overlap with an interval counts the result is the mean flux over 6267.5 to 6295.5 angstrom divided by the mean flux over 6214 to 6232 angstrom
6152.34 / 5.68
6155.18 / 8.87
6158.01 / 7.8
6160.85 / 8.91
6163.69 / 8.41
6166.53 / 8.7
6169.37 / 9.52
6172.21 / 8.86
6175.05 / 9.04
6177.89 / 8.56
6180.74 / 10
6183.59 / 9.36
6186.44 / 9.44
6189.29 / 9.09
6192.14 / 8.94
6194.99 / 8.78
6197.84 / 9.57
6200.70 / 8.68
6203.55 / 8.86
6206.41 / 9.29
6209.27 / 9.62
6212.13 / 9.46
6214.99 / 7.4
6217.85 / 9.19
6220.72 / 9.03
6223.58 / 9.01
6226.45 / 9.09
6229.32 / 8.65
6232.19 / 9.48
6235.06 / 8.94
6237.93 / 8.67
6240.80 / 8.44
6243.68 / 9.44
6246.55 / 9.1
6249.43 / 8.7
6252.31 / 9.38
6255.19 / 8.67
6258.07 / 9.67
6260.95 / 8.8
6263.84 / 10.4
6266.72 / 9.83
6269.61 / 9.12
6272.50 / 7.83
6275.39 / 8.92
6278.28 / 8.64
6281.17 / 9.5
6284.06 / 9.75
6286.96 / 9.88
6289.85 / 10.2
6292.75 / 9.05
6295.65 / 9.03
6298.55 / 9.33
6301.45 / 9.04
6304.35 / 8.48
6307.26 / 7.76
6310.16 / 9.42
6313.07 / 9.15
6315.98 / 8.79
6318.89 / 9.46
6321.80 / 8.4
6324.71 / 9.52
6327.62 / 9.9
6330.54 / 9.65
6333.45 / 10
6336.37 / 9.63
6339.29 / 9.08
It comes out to 1.0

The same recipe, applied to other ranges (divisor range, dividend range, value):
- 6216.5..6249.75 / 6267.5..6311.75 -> 1.01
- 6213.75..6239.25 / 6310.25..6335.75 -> 1.06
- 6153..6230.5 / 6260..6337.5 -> 1.03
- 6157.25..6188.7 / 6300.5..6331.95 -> 1.01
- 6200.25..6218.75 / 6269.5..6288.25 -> 1.02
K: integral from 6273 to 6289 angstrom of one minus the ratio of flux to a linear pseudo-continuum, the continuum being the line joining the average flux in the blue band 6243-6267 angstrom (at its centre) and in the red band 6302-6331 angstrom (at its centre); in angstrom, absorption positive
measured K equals -0.2 angstrom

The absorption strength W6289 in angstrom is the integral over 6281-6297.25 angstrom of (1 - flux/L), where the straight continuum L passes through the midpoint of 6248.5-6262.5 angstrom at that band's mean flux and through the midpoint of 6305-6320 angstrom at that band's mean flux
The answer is -1.1 angstrom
